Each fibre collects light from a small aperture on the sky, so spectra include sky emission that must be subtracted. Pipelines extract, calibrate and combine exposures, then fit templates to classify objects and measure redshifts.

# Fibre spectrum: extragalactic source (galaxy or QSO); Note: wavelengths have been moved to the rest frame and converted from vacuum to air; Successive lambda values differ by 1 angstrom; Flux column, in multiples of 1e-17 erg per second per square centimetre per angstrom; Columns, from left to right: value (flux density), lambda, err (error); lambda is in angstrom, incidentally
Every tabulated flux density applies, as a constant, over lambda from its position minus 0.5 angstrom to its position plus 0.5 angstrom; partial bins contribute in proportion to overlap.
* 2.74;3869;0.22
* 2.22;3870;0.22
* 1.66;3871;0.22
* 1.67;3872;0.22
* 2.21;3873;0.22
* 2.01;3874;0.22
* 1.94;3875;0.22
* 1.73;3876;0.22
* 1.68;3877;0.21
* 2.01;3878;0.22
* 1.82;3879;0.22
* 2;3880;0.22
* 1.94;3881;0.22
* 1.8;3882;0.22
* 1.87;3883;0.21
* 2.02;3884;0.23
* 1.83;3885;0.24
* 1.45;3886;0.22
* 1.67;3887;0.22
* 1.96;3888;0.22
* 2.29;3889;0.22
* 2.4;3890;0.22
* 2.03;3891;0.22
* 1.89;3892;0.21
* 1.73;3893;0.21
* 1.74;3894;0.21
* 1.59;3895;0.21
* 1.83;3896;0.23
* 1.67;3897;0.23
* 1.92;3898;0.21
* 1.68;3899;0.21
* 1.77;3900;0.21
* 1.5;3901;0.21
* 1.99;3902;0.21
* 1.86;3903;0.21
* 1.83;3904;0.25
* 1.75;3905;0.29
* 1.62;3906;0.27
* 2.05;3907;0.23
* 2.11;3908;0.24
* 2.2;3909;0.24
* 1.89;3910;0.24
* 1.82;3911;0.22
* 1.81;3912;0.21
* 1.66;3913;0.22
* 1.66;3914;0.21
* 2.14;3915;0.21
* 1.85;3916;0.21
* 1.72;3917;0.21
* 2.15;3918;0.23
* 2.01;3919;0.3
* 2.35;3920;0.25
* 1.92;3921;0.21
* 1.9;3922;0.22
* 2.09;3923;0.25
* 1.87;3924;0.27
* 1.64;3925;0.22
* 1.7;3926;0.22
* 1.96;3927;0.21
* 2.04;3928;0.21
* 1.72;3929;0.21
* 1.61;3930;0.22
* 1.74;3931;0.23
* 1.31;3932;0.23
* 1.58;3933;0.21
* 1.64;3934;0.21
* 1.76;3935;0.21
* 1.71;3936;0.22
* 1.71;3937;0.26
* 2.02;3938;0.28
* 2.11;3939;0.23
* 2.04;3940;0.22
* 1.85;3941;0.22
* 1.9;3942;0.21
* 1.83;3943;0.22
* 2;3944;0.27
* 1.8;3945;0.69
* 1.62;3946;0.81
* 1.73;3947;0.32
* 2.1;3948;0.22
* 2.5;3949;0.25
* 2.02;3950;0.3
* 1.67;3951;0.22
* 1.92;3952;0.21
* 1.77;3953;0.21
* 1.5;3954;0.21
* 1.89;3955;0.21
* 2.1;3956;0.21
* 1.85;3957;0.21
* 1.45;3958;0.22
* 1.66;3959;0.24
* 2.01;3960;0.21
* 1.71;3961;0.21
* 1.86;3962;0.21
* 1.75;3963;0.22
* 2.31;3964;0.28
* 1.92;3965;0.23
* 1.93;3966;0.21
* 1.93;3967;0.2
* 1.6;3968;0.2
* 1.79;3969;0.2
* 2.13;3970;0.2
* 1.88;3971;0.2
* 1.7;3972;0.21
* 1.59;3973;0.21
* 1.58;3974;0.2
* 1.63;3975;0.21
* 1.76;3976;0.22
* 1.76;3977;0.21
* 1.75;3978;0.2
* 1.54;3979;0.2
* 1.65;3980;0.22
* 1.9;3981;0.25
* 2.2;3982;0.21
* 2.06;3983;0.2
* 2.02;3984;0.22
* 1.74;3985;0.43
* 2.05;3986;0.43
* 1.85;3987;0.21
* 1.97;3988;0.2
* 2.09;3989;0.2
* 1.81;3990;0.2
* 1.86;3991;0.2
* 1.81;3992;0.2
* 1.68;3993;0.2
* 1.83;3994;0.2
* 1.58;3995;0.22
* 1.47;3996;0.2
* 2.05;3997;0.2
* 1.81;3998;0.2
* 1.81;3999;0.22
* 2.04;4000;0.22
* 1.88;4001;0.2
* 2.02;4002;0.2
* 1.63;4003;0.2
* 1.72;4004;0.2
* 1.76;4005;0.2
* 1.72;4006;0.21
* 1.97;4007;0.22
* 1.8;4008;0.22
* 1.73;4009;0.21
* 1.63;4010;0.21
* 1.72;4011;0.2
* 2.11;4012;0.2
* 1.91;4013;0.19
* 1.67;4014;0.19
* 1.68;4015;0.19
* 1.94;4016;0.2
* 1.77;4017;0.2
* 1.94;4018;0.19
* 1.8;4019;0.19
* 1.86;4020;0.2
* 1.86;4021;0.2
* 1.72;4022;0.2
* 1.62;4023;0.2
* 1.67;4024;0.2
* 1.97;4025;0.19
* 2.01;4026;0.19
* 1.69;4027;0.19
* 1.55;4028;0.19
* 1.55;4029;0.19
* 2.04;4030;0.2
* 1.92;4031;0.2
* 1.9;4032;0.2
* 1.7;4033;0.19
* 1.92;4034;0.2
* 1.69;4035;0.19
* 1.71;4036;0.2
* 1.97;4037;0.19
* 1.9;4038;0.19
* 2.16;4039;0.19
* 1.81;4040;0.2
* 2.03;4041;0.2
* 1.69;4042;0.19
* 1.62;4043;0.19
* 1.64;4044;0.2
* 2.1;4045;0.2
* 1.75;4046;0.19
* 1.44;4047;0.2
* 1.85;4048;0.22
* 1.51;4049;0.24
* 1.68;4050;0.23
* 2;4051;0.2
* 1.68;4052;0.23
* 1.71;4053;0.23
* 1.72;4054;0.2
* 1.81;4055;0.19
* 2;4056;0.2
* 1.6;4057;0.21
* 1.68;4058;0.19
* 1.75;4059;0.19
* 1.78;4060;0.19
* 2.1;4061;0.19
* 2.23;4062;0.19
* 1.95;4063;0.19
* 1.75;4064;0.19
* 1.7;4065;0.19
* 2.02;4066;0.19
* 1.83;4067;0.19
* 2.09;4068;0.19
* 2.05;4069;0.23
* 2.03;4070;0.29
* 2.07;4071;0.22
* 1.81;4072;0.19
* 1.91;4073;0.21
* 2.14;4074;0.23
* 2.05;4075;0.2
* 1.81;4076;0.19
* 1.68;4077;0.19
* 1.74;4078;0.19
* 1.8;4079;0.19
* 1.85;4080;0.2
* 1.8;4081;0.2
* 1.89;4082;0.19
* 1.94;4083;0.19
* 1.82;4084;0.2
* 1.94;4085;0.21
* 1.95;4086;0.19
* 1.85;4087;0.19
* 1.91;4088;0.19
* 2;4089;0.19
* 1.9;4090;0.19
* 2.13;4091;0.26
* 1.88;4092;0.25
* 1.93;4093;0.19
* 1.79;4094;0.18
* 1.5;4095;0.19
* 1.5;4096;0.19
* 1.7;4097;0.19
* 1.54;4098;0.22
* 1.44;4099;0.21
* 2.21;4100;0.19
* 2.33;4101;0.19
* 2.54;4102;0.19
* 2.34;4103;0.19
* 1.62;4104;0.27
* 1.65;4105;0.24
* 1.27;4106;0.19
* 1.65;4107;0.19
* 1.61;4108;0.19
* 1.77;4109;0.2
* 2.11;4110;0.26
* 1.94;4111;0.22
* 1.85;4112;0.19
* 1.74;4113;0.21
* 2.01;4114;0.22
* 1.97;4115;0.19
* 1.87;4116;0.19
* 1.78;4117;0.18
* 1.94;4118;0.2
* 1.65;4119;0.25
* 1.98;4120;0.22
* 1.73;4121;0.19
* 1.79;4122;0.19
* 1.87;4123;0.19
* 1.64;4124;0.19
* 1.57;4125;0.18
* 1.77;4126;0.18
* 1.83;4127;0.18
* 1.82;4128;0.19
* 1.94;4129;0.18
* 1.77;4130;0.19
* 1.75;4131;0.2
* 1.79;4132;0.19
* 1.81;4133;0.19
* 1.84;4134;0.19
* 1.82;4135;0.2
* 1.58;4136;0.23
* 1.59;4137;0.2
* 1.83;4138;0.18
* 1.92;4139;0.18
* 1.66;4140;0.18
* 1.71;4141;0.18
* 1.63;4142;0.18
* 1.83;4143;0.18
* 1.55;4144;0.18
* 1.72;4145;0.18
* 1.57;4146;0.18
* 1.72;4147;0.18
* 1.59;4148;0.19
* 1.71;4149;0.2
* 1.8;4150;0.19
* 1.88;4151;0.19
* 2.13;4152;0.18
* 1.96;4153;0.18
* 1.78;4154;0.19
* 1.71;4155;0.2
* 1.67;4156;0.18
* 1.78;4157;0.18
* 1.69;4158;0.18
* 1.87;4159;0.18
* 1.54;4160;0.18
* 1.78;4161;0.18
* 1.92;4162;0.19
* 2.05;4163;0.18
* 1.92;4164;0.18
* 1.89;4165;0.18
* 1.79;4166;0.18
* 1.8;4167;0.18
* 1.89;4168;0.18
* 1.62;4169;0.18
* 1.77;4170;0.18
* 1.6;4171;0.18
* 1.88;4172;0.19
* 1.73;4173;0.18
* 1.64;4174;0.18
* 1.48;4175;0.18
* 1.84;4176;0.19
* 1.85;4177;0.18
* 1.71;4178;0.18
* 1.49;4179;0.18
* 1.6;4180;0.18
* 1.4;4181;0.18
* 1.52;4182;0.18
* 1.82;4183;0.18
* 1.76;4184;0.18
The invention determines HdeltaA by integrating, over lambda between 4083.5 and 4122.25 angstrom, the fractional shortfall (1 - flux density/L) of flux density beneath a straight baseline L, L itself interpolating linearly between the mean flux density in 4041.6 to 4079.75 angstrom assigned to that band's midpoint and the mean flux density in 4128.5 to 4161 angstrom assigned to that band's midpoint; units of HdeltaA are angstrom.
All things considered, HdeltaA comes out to -1.2 angstrom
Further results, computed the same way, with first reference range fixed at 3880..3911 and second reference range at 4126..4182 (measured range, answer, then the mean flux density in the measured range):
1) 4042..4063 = 0.13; 1.78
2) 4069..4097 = -1.45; 1.87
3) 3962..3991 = -0.39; 1.85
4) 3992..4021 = 0.16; 1.81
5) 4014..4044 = -0.09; 1.81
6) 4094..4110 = -0.13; 1.79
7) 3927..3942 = 0.51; 1.78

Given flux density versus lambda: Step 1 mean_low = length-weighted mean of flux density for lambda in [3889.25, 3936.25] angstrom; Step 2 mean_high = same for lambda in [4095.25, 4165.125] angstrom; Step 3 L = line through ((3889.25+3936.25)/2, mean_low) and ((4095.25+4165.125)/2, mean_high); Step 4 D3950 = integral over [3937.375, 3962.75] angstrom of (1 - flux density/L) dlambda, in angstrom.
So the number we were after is -0.6 angstrom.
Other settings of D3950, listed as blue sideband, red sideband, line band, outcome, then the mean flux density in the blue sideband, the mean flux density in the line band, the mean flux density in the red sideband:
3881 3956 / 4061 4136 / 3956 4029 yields 1.6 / 1.86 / 1.82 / 1.86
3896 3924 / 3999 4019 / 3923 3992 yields 0.7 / 1.88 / 1.83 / 1.82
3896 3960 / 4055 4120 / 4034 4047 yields 0.3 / 1.85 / 1.83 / 1.87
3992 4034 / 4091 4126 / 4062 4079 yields -1.0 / 1.8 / 1.92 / 1.82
